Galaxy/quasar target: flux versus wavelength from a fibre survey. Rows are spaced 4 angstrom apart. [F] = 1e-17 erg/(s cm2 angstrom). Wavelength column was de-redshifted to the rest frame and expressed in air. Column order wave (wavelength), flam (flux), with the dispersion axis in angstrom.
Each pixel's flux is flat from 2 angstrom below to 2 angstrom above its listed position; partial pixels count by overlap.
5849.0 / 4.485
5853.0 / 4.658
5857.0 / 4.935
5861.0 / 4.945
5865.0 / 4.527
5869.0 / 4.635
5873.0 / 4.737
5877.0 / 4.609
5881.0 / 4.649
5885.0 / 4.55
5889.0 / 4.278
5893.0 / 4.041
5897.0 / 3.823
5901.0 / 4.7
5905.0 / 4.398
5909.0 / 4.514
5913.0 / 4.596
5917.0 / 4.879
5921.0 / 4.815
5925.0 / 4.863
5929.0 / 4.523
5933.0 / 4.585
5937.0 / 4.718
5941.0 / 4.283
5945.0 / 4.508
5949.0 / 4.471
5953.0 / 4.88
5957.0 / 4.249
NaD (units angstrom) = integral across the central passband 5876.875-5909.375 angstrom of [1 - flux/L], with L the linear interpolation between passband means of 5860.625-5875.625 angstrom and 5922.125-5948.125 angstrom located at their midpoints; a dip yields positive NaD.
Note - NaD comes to 1.9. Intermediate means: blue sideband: 4.68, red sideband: 4.58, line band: 4.38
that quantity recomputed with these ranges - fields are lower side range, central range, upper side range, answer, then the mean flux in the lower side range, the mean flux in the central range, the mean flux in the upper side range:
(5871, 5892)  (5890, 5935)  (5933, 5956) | 0.33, 4.54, 4.52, 4.56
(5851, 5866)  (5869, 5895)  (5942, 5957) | 1.28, 4.78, 4.49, 4.55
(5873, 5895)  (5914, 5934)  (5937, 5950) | -1.23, 4.45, 4.73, 4.46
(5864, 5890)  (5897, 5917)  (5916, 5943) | 0.49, 4.58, 4.51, 4.66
